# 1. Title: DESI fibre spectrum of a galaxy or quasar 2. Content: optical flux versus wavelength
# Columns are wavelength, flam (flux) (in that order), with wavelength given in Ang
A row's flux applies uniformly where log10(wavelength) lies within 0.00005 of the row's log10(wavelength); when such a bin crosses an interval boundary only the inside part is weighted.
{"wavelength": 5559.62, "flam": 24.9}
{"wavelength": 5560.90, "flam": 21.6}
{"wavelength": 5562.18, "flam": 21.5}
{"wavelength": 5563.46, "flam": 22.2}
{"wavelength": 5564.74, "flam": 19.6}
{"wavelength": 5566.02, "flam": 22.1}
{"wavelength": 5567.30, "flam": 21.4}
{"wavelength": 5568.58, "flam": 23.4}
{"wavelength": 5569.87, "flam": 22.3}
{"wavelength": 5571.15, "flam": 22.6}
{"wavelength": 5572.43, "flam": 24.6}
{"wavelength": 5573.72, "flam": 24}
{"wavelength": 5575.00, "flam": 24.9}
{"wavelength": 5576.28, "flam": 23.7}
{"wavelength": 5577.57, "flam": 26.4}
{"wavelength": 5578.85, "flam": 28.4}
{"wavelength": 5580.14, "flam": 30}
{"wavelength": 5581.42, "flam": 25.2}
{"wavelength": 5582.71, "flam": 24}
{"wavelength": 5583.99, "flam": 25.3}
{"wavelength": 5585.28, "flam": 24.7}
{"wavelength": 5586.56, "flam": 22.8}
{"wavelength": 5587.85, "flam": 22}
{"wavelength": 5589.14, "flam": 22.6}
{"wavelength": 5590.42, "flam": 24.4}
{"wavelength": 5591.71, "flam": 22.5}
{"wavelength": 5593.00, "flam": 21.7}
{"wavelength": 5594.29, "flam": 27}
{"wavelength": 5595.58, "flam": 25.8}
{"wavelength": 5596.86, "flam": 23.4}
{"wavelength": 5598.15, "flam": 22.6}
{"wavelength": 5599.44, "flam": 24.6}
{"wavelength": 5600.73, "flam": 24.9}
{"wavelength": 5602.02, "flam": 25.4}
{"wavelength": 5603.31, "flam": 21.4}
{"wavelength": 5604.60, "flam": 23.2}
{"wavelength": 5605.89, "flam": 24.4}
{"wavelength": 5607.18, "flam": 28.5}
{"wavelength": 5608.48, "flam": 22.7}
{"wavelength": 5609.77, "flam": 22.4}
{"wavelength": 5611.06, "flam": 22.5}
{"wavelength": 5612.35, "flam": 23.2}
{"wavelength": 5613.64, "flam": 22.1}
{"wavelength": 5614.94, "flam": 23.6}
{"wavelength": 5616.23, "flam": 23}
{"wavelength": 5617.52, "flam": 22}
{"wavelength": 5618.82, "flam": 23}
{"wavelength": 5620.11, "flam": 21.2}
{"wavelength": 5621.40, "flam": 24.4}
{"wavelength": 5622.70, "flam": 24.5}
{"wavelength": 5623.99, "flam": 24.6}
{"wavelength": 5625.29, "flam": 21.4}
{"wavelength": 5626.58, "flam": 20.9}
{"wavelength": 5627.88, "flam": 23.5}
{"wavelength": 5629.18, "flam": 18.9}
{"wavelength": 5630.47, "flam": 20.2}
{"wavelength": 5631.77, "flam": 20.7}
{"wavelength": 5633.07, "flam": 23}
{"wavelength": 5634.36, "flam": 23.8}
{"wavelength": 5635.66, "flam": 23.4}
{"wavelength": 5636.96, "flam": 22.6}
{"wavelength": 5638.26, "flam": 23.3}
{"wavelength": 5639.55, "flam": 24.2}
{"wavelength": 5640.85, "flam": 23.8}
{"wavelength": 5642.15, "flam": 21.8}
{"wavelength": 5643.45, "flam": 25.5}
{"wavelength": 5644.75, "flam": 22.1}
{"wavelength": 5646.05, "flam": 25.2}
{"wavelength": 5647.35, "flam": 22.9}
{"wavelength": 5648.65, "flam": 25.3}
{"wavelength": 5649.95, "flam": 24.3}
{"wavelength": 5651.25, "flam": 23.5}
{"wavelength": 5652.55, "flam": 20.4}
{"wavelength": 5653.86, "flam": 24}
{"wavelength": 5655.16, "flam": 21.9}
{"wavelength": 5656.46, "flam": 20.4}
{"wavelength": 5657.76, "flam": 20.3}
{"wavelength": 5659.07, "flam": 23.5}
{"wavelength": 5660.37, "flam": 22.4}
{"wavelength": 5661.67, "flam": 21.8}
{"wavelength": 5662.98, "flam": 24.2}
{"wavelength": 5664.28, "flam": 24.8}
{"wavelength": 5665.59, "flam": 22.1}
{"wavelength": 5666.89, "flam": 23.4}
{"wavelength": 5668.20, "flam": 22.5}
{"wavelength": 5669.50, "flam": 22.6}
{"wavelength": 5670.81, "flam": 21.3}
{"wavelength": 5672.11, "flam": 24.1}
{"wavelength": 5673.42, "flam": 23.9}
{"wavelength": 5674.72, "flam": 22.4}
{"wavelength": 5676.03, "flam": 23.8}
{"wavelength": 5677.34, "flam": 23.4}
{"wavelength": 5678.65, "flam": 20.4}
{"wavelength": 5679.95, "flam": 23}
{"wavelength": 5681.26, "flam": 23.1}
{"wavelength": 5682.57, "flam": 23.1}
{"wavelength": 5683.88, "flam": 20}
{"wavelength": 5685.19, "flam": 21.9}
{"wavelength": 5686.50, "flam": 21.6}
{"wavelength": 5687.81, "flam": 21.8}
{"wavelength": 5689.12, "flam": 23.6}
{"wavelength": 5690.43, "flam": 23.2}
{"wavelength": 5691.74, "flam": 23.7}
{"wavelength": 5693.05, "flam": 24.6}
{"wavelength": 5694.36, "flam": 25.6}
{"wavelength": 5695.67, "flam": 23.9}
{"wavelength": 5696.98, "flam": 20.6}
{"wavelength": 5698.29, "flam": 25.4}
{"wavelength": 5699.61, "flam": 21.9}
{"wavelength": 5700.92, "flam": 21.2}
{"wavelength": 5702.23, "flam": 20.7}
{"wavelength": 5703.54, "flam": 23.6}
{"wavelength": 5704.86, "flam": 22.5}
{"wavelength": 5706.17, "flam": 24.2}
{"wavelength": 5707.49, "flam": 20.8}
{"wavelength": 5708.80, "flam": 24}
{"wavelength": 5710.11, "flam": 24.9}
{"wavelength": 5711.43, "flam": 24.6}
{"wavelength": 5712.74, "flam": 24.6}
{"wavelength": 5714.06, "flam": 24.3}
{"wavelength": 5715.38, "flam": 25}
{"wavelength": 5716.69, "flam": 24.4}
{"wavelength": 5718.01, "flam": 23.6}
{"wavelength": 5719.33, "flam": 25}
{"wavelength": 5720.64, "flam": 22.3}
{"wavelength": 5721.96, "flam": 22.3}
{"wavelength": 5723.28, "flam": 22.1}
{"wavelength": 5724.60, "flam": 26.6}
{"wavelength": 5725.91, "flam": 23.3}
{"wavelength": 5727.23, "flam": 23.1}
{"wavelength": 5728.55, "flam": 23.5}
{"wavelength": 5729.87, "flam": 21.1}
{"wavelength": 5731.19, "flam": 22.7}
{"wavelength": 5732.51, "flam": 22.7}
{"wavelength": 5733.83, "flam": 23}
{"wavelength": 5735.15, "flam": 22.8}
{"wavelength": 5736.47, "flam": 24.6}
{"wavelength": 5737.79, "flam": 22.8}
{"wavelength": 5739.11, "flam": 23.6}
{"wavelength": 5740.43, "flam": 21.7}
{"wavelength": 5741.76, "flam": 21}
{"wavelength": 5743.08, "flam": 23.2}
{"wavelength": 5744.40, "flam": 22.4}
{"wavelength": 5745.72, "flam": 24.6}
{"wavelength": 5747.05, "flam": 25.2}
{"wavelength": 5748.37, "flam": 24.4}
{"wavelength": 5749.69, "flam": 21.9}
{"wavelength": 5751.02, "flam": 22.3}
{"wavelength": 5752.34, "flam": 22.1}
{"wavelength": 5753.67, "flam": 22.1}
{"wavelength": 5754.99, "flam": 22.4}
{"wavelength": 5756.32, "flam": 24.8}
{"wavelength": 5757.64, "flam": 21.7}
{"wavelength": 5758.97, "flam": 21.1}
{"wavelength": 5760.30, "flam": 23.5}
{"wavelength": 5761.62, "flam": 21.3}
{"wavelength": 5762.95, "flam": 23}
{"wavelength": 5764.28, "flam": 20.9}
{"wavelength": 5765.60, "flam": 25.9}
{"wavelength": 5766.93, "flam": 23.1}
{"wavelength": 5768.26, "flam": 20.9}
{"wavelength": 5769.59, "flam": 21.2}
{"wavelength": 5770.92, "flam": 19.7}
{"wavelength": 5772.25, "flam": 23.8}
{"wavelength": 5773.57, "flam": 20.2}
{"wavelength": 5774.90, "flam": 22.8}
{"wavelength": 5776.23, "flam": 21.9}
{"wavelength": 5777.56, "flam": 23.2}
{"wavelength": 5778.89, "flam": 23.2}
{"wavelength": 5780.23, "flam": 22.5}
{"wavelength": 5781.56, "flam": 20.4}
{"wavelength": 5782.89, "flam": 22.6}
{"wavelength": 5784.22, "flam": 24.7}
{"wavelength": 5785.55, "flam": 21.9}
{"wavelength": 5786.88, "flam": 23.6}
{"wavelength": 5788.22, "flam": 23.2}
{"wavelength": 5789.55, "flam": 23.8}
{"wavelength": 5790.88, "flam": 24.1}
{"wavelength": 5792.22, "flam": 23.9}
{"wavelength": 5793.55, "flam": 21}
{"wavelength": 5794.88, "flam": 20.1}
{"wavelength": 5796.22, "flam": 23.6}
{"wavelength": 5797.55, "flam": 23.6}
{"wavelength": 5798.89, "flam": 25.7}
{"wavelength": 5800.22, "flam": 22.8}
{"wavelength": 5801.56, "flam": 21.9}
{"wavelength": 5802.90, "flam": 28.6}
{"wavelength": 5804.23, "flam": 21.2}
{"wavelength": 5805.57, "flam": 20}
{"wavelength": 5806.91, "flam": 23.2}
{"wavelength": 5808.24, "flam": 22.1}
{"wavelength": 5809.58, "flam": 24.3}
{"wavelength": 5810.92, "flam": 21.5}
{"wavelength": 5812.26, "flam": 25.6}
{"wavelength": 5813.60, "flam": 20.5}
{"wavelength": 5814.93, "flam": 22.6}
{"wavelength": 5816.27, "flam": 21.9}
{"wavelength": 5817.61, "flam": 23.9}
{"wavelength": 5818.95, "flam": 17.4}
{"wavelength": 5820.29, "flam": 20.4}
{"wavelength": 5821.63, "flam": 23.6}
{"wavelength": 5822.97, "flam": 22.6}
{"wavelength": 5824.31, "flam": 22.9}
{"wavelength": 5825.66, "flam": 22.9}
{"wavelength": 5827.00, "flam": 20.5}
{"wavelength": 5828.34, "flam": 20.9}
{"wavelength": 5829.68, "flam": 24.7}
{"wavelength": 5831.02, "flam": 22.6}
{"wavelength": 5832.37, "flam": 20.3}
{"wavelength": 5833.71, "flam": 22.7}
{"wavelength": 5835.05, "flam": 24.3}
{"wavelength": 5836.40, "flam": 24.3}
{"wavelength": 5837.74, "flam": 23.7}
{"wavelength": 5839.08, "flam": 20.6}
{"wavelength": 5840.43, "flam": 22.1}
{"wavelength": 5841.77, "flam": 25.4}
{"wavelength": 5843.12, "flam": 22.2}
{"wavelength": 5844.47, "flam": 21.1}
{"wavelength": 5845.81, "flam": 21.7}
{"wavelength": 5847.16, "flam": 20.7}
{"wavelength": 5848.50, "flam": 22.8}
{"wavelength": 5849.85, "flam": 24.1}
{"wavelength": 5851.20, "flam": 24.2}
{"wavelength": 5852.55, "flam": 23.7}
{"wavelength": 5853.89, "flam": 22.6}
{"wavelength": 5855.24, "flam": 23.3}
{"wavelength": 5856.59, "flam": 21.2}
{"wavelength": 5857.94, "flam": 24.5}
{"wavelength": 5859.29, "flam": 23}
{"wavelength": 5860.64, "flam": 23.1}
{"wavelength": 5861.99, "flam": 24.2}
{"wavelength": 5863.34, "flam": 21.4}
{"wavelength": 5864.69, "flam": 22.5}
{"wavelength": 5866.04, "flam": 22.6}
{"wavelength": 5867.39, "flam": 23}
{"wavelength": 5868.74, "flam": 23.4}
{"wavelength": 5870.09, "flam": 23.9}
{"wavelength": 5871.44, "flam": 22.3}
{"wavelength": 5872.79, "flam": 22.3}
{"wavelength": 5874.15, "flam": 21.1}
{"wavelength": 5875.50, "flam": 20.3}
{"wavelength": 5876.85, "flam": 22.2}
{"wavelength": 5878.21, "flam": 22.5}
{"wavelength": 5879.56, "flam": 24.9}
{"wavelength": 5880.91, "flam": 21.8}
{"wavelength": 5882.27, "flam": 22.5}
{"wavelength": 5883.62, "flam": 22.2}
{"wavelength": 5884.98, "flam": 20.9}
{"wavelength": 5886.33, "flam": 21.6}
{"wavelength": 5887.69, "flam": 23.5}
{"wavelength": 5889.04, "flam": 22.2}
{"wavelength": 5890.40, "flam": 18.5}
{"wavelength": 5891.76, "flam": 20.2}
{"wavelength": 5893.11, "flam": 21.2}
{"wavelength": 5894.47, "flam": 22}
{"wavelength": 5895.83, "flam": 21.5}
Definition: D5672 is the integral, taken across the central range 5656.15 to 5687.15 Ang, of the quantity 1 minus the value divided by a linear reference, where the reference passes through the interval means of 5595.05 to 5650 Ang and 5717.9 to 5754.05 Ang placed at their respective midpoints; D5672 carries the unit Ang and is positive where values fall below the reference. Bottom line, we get 0.87 Ang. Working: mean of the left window 23.2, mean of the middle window 22.5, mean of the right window 23.1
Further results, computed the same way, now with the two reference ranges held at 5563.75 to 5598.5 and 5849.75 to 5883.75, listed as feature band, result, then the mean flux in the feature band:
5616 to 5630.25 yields 0.8 Ang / 22.4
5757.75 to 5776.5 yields 0.9 Ang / 22.1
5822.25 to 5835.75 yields 0.3 Ang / 22.4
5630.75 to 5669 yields 1.2 Ang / 23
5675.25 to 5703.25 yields 1.0 Ang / 22.7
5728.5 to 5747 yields 0.3 Ang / 22.9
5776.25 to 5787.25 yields 0.2 Ang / 22.7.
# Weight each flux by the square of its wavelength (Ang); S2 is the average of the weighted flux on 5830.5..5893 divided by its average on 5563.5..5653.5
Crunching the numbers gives 1.05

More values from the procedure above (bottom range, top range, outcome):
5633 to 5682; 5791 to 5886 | 1.05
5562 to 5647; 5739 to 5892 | 1.04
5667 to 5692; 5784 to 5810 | 1.07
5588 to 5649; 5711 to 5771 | 1.03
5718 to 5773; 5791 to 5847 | 1.01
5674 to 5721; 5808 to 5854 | 1.02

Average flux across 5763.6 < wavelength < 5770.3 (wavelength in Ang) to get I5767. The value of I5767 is 22.4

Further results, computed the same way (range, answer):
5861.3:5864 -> 22.8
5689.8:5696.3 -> 24.2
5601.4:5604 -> 23.4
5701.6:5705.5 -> 22.3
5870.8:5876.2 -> 21.5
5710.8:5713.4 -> 24.6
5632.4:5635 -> 23.4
